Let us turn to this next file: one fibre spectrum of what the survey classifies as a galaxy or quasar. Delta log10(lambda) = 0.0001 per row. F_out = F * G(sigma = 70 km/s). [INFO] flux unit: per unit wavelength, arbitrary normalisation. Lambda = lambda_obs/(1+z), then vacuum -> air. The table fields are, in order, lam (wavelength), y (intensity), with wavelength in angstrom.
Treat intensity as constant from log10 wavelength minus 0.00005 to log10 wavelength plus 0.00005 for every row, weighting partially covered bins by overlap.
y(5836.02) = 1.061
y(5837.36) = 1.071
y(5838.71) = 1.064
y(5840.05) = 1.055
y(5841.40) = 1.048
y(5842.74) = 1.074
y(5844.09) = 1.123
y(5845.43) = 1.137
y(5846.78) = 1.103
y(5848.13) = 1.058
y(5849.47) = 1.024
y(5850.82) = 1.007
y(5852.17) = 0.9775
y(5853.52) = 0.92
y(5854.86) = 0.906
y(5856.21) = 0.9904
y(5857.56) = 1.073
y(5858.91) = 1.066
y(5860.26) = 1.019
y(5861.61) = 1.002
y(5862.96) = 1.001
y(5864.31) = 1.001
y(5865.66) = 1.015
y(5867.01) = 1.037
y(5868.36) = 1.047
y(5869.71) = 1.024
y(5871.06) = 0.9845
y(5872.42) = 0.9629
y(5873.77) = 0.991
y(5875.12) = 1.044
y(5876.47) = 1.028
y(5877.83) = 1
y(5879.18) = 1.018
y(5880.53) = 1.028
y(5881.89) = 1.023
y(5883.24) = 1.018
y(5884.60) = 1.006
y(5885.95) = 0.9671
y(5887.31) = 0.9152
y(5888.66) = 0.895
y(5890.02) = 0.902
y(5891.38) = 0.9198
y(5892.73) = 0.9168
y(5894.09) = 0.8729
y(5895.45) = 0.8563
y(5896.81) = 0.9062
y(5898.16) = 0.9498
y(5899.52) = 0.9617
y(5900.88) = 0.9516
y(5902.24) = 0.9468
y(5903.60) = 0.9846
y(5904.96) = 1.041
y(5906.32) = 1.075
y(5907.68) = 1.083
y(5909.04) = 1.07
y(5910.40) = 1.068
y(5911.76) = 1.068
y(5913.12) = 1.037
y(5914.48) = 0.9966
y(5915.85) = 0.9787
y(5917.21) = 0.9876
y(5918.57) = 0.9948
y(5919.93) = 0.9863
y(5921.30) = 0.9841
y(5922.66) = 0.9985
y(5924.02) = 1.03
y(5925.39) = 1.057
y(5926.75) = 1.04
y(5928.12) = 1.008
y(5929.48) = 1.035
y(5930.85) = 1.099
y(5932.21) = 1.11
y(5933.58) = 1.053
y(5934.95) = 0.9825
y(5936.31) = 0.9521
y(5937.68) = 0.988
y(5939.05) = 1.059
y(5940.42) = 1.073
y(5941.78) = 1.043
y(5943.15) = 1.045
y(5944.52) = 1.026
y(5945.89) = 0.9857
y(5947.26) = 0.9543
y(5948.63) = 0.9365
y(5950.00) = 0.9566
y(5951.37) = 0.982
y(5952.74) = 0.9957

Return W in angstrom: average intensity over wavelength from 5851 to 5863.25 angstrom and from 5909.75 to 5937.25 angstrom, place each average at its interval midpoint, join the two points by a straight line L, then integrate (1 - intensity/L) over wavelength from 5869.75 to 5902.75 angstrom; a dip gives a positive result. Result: 1.5 angstrom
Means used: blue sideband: 0.995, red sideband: 1.02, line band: 0.962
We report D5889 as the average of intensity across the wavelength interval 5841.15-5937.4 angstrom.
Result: 1.01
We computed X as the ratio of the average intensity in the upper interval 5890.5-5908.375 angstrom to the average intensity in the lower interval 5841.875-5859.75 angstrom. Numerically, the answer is 0.93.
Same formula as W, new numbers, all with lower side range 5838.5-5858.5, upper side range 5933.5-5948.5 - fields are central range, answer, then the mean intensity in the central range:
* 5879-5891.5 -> 0.69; 0.969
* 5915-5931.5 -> -0.02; 1.02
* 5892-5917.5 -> 0.84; 0.987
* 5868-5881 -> 0.23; 1.01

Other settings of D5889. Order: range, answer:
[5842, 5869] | 1.03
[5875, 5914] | 0.984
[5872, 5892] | 0.982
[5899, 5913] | 1.03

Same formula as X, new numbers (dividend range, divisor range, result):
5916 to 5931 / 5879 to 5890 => 1.04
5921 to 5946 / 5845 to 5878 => 1.02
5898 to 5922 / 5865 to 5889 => 1.01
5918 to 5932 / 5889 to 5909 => 1.07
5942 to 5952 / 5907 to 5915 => 0.93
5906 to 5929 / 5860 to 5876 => 1.02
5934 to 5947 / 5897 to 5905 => 1.05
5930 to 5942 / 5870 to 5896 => 1.08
